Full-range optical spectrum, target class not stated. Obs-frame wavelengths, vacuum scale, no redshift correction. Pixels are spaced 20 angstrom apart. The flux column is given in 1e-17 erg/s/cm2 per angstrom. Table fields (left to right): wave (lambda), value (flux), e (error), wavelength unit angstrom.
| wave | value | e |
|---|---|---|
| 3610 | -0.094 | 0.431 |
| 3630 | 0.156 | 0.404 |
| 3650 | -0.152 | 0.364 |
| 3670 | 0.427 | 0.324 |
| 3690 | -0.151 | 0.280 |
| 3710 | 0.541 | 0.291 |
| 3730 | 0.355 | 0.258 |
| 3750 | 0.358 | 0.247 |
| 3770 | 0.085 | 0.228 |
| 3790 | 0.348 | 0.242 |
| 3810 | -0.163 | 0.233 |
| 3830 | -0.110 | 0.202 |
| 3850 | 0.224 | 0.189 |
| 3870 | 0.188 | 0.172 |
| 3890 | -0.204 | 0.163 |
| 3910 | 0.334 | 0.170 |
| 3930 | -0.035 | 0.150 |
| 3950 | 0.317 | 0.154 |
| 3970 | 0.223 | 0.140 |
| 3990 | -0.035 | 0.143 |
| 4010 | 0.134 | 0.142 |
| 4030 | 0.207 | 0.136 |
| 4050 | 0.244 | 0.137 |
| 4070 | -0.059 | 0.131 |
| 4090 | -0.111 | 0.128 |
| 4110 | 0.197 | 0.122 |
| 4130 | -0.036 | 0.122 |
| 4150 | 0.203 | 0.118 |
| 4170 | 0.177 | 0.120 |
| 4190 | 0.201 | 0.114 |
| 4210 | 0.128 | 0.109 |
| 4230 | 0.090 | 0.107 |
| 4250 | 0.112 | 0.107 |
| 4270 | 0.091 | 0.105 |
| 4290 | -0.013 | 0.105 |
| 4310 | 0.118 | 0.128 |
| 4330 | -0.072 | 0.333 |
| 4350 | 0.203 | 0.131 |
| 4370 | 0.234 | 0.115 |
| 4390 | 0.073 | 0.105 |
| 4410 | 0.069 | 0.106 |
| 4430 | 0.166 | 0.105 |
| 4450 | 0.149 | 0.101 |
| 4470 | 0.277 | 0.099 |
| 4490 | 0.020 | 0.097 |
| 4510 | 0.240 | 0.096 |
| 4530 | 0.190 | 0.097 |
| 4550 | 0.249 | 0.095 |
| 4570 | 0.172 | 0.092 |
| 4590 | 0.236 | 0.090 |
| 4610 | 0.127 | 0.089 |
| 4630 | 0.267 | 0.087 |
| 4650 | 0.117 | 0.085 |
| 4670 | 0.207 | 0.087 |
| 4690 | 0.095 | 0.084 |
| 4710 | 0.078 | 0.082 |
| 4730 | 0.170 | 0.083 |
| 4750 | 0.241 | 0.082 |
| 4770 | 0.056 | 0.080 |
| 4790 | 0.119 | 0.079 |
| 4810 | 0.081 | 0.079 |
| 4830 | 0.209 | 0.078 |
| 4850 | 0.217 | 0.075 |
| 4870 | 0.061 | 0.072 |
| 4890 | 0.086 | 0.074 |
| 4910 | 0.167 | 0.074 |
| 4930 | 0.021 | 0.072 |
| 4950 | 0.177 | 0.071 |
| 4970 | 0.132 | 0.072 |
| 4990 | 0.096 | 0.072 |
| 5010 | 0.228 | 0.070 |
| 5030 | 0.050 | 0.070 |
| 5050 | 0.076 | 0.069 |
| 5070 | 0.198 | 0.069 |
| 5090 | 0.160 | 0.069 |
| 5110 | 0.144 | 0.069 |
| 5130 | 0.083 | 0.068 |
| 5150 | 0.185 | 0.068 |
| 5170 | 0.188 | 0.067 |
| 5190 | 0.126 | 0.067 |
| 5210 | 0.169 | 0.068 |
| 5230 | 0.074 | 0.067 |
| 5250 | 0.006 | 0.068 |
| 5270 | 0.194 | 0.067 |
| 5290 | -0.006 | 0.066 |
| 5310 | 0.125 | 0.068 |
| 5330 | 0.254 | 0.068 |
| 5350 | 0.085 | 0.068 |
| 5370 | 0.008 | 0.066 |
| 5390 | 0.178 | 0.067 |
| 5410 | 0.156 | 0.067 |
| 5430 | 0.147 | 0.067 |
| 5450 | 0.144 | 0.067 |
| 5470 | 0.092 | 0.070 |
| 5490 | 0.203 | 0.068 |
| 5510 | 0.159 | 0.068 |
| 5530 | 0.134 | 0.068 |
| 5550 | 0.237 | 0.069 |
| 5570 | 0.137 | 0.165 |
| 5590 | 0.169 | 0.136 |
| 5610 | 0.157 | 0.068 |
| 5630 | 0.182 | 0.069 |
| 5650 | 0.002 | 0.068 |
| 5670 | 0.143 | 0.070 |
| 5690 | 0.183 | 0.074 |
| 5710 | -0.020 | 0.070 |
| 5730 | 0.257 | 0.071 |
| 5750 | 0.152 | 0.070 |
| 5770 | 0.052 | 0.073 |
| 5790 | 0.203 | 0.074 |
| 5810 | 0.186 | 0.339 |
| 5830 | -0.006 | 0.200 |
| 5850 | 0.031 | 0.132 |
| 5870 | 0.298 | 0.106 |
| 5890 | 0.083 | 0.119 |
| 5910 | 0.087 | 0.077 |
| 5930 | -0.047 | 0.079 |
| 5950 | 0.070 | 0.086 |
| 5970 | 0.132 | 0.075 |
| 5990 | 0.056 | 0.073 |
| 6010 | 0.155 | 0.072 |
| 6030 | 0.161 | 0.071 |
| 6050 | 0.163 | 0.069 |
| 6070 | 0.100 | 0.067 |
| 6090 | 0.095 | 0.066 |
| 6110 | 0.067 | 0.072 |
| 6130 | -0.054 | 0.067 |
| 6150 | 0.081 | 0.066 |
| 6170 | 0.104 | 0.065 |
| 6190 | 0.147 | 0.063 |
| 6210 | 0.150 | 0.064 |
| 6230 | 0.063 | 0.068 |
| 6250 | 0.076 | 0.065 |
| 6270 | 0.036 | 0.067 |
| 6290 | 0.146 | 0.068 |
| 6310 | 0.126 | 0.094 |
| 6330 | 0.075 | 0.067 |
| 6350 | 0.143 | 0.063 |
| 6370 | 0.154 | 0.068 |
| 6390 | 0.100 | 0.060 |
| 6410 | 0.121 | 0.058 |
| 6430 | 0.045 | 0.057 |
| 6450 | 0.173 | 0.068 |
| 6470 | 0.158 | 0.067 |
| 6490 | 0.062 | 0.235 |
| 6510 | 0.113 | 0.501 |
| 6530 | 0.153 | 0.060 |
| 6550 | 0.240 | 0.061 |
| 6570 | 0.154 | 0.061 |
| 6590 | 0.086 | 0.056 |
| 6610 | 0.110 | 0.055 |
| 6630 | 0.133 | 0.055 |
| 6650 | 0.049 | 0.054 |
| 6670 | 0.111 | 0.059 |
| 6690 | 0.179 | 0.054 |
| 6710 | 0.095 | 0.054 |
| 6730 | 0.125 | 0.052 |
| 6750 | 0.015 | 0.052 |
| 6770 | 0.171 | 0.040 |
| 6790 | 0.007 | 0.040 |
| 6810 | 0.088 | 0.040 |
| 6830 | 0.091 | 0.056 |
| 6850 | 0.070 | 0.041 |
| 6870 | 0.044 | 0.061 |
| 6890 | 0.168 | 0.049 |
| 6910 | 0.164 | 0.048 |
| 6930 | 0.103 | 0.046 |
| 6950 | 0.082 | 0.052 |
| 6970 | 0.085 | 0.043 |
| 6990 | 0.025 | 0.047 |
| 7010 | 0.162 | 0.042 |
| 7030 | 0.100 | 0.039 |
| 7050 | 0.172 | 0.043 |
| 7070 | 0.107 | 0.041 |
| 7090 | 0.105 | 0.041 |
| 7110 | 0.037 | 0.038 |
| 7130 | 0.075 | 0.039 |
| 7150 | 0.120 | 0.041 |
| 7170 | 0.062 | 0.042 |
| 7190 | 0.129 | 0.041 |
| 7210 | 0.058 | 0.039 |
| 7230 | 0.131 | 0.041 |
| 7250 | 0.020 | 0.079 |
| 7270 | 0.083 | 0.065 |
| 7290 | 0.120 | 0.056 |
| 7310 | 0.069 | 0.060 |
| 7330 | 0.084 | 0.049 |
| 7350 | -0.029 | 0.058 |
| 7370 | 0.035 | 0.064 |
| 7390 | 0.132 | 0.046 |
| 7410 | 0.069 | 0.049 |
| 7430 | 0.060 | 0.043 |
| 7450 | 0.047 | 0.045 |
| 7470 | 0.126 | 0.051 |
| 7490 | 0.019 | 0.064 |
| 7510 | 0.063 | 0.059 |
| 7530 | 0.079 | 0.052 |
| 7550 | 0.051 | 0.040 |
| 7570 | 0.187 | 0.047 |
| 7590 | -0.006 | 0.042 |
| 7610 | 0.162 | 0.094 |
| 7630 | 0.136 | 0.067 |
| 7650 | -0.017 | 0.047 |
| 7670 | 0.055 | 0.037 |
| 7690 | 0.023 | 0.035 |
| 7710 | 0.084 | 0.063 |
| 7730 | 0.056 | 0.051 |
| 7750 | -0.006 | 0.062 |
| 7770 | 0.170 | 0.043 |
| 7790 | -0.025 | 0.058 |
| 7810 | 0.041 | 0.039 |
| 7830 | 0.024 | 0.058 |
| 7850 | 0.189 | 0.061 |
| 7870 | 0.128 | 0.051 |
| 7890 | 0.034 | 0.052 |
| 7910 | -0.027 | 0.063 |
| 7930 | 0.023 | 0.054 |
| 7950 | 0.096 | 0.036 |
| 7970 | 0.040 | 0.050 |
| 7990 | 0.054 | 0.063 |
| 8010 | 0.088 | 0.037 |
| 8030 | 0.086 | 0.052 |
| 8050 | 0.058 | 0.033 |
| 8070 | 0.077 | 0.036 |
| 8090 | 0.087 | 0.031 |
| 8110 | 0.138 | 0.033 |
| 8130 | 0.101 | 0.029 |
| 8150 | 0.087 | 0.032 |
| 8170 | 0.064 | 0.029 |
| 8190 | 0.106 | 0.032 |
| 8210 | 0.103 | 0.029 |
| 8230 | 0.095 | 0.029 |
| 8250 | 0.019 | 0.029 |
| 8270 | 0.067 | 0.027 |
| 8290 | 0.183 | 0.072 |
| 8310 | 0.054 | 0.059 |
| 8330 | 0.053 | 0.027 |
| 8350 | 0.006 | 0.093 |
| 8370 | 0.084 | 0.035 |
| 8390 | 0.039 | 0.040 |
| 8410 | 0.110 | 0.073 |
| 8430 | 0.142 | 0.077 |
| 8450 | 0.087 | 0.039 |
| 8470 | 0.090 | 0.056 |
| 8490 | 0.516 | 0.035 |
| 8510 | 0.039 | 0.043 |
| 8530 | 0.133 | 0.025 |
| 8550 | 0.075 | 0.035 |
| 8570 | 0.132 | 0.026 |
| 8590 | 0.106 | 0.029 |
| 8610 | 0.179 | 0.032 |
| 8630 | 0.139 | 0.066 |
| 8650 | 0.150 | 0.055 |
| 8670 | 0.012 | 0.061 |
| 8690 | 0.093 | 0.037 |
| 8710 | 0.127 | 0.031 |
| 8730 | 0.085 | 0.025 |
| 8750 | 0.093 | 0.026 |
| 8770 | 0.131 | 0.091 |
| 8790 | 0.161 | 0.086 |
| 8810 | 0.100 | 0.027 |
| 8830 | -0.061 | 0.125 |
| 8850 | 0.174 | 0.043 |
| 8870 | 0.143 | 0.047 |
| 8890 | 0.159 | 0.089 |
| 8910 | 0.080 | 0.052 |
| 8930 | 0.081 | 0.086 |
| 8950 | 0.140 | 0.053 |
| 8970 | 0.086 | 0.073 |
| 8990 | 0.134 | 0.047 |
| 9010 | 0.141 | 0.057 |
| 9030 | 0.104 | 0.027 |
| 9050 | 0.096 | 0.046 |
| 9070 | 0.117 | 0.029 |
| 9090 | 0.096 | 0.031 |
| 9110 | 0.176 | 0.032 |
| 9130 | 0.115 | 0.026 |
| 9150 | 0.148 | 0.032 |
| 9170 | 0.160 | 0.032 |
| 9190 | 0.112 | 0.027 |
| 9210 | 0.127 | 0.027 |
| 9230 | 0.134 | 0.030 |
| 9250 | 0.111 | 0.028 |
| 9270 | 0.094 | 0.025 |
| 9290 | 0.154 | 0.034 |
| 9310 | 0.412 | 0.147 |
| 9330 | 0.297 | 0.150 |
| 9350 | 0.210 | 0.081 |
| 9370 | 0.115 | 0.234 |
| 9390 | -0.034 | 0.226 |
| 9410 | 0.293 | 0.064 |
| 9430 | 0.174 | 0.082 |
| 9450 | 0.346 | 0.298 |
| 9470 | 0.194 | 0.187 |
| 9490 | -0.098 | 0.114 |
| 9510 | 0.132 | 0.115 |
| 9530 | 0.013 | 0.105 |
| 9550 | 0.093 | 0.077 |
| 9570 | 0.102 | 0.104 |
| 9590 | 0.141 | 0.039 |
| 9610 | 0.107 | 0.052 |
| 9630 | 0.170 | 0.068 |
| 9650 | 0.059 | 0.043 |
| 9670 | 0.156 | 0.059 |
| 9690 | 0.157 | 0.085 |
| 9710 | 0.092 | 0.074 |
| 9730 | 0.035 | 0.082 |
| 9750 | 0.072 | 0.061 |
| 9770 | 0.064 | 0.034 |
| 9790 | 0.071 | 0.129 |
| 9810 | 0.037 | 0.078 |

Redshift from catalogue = 1.277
